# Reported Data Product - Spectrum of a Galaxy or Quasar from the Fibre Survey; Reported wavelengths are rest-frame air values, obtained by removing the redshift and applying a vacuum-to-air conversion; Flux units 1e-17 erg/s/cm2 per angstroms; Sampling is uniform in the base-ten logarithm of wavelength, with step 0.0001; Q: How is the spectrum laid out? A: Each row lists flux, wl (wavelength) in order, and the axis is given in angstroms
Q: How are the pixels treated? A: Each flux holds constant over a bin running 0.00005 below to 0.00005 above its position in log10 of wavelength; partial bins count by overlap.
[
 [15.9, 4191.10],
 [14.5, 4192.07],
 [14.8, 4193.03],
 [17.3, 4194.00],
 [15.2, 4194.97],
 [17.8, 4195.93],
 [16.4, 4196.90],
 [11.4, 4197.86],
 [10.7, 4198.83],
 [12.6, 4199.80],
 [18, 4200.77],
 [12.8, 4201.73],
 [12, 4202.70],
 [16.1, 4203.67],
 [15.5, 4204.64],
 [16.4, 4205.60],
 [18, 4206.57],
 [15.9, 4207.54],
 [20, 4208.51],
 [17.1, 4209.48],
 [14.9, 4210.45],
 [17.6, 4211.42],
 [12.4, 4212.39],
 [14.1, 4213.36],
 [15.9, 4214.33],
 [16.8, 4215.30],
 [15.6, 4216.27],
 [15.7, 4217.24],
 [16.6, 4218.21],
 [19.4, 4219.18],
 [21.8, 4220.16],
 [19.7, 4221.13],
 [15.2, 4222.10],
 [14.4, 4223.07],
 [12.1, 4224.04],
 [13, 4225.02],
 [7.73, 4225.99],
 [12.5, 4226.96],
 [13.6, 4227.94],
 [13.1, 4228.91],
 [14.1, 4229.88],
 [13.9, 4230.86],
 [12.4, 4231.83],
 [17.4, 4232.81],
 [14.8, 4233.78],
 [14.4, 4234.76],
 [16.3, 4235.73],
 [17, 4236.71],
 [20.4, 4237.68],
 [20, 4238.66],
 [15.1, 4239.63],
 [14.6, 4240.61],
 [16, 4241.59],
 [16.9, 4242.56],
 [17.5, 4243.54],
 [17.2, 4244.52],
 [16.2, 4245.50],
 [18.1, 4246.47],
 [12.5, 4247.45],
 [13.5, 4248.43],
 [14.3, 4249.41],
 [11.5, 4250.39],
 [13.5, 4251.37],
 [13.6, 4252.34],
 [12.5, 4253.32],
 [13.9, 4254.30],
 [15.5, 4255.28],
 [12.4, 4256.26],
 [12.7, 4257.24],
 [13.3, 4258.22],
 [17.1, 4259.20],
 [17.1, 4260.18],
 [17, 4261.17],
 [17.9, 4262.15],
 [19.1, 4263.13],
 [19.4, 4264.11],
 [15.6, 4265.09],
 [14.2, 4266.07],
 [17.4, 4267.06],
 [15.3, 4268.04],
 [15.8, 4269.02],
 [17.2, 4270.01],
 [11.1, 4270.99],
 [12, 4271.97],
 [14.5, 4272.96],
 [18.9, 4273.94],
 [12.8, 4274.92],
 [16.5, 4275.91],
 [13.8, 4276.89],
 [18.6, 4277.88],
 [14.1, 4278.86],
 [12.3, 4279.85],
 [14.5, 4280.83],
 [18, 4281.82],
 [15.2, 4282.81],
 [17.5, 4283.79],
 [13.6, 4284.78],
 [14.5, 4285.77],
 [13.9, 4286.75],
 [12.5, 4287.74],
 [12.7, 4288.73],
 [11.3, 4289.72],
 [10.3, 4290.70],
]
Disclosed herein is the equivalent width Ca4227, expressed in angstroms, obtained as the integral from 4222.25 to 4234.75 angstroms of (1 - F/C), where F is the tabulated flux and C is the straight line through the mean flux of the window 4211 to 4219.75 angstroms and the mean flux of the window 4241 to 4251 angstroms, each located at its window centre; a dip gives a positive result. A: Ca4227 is 1.9 angstroms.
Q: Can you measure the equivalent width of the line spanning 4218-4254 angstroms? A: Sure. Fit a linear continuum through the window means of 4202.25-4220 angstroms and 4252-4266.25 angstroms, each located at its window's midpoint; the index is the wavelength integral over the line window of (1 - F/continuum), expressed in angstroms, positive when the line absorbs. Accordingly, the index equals 1.45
